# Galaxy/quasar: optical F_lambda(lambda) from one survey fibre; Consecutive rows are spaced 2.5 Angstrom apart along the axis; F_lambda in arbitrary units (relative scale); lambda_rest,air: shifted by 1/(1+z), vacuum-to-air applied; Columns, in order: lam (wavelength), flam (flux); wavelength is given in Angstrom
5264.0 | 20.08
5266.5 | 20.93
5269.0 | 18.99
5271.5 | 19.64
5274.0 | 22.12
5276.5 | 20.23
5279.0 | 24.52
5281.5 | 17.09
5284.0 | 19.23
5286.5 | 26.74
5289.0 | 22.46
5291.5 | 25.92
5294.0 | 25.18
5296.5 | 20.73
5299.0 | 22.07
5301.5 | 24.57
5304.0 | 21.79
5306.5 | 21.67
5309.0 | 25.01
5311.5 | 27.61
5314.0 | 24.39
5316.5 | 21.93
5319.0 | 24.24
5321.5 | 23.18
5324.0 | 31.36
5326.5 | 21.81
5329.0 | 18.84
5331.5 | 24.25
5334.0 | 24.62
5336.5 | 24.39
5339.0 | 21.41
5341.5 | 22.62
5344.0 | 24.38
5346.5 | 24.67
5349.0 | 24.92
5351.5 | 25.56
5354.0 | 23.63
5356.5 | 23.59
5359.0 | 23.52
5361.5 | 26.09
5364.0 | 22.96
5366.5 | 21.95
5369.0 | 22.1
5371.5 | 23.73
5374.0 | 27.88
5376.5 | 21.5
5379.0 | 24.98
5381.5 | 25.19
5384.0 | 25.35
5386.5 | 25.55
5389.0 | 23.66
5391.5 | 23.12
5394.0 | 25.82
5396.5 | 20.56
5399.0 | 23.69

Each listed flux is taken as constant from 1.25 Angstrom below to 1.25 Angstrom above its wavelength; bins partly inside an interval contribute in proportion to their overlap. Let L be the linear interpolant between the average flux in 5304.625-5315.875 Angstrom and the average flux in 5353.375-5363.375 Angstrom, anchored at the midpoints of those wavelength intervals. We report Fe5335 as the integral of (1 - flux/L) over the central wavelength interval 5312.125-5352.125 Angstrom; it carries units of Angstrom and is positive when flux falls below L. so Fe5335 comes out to 0.5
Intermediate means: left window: 24.4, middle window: 23.9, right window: 24.2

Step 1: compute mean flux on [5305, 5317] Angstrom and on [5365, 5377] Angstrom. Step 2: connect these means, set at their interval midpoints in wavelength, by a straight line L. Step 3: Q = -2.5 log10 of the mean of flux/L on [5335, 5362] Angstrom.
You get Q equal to -0.010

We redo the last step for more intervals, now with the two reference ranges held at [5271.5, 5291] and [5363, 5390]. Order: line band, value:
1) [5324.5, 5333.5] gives 0.012 mag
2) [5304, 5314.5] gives -0.087 mag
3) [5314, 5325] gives -0.101 mag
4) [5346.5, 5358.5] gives -0.040 mag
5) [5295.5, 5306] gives -0.001 mag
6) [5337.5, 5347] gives 0.004 mag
